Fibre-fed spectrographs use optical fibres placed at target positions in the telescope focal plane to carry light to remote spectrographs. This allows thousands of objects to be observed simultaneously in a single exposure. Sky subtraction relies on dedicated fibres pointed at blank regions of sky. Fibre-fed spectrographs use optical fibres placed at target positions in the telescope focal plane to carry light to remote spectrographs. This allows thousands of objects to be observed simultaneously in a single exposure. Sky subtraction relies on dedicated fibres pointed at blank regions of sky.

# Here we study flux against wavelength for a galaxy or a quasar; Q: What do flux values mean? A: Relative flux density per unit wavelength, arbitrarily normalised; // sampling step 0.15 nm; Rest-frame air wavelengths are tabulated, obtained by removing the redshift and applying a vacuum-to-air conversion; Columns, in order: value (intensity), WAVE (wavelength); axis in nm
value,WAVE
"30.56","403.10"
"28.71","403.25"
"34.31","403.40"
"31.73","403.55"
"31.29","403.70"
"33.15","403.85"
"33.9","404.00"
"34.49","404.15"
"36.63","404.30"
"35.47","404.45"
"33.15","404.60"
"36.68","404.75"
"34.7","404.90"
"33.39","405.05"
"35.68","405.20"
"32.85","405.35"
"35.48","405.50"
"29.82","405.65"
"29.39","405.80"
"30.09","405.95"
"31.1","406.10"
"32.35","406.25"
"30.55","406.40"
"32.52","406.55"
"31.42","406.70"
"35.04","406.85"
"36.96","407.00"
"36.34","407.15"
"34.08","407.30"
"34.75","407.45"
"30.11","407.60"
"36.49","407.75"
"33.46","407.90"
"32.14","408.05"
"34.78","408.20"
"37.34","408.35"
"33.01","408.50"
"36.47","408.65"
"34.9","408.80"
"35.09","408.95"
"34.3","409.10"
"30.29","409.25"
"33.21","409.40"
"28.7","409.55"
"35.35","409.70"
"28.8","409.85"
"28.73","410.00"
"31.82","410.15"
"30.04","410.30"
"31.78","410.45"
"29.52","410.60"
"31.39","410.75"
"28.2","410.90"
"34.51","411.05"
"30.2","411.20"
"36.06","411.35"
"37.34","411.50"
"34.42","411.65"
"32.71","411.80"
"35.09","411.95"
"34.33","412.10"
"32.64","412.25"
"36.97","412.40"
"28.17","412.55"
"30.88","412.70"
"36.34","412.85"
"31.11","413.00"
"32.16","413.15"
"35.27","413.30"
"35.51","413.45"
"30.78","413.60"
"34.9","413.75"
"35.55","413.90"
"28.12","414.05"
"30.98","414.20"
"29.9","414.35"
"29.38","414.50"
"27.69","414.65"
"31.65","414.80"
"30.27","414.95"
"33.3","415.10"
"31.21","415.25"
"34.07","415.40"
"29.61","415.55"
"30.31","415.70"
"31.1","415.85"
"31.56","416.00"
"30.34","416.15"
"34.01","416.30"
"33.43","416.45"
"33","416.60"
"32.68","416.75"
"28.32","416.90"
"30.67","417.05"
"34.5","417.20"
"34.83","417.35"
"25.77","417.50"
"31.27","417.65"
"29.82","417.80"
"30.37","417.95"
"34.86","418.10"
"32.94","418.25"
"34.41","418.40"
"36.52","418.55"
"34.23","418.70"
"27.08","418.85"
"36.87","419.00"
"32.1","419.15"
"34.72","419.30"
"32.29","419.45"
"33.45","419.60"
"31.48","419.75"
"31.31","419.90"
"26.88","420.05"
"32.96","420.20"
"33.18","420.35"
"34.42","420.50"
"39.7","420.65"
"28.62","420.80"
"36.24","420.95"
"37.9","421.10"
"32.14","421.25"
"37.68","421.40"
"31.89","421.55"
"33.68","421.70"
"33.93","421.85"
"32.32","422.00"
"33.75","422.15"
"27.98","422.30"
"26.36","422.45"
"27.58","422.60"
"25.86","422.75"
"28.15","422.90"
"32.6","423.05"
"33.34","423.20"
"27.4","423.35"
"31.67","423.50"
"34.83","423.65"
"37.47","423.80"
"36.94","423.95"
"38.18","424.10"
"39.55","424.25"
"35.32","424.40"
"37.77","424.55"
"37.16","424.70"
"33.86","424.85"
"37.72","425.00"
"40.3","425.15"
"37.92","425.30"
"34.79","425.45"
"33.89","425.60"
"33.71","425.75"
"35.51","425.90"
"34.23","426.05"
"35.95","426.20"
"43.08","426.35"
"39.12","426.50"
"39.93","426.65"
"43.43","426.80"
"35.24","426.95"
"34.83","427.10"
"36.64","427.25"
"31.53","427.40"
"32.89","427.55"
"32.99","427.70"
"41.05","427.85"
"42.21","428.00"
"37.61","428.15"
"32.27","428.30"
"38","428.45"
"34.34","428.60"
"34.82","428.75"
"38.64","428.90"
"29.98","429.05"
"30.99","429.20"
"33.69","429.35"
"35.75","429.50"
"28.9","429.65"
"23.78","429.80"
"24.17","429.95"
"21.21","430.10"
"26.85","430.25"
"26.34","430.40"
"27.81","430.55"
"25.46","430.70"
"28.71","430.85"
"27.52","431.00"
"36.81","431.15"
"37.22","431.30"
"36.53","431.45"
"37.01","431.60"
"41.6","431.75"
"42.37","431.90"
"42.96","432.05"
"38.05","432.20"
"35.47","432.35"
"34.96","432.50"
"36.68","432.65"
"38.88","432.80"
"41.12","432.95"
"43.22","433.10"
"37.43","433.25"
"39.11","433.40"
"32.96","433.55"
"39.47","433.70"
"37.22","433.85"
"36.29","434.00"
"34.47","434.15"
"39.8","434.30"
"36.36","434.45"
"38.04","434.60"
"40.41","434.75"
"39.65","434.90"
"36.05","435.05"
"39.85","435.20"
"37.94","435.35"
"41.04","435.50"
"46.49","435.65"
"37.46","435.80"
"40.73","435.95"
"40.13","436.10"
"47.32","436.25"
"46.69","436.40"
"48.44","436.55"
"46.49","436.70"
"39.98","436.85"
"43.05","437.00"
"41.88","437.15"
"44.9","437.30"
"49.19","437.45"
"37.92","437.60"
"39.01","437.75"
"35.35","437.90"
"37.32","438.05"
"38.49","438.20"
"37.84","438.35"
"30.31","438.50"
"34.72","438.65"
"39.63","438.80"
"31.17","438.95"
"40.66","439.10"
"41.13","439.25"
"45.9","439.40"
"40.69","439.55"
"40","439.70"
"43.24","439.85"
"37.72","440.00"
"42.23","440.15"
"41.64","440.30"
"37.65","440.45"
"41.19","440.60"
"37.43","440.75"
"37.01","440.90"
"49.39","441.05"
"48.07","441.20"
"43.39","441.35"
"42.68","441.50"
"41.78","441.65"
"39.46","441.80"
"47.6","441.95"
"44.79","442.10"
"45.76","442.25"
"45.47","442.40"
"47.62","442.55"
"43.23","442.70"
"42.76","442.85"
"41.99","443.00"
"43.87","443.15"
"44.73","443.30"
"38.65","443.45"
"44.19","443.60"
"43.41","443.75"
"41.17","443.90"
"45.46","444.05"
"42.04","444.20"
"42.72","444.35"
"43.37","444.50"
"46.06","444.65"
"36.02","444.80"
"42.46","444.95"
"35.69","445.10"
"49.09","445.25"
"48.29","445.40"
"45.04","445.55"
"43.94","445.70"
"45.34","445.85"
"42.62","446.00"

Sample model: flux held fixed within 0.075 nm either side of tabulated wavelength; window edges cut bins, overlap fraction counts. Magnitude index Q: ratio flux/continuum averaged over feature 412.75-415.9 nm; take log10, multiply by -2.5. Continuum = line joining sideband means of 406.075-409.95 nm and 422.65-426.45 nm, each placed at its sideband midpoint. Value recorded 0.07 mag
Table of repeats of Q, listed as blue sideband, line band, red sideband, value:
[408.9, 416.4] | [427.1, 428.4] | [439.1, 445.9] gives 0.05 mag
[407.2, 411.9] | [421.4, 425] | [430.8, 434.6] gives 0.08 mag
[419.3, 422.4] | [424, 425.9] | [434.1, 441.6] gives -0.05 mag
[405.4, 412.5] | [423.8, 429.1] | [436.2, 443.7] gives 0.04 mag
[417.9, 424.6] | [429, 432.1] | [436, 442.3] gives 0.18 mag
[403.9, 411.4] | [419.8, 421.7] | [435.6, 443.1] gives 0.10 mag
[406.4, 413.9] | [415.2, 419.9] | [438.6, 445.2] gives 0.10 mag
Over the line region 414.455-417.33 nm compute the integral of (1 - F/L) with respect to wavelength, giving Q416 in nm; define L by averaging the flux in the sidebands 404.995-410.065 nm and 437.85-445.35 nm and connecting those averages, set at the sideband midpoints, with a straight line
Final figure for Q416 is 0.30 nm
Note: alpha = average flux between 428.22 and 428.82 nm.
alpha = 34.9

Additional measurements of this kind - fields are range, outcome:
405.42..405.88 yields 31.6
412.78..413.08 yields 33.7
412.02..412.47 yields 34.6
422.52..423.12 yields 28.5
